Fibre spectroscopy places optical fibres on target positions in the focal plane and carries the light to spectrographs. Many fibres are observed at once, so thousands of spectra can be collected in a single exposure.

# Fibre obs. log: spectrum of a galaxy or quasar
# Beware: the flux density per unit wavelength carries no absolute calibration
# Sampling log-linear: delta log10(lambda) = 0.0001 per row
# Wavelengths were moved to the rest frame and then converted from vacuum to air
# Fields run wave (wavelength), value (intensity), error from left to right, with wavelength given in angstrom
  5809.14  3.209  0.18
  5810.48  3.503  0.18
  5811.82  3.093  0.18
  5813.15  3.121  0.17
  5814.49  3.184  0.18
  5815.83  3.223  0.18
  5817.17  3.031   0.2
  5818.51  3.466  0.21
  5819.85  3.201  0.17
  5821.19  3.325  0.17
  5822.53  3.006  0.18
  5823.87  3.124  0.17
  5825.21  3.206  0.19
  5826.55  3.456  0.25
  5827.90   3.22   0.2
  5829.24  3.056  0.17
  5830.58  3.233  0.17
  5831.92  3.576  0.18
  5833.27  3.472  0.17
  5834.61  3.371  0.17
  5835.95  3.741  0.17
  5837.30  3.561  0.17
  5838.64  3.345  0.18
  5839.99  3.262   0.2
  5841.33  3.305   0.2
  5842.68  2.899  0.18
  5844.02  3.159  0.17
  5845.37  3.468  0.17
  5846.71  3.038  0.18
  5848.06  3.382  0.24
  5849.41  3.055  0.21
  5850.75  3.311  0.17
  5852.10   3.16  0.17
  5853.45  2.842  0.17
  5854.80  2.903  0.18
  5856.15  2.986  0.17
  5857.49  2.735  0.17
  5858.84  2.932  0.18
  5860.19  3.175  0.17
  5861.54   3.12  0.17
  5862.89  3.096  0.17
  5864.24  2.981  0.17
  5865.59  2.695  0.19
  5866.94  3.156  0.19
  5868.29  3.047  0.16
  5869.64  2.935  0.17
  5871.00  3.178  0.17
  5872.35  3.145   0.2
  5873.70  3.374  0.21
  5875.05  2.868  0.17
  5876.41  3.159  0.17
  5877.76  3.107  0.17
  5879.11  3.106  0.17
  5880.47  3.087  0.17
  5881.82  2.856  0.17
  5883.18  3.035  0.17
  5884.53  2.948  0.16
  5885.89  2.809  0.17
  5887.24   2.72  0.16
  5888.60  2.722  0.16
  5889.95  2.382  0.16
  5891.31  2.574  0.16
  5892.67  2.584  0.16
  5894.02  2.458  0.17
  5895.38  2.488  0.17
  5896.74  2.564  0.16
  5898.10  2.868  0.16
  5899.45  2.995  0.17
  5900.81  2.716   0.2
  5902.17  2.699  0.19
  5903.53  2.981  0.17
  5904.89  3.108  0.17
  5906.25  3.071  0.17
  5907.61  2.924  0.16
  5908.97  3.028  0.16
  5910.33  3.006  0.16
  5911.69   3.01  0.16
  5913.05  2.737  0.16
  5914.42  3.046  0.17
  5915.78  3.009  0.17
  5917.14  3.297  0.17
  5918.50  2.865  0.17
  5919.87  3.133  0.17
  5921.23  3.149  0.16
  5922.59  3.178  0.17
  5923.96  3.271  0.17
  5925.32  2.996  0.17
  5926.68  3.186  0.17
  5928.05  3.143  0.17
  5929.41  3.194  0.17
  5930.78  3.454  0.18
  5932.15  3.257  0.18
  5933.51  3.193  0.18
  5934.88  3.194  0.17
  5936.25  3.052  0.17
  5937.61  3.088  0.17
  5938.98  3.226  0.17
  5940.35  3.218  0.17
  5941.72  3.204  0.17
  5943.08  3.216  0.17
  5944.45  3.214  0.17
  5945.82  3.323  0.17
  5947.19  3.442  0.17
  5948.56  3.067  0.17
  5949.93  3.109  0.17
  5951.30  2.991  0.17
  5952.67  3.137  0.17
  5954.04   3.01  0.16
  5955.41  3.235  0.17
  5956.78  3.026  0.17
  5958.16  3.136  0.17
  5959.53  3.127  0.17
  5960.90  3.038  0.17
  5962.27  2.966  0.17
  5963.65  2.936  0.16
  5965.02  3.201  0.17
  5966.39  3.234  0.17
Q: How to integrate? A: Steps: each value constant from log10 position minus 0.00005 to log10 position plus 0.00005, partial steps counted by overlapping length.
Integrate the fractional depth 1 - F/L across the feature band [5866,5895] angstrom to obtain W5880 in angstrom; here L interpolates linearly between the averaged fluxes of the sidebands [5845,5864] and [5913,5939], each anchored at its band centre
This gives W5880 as 1.8 angstrom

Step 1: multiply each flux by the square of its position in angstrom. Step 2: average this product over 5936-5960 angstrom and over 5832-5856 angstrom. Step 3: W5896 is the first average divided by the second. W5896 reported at 1.01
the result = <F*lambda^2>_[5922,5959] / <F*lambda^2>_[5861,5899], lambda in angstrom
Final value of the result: 1.1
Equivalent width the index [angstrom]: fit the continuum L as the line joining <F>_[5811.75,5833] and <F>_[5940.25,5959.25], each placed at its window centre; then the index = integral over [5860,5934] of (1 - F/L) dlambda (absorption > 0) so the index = 4.9 angstrom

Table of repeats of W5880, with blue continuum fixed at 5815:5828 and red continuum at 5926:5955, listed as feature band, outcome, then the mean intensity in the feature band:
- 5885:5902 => 2.9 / 2.66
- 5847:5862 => 0.7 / 3.05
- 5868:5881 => 0.4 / 3.1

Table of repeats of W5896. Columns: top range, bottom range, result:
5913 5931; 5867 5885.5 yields 1.04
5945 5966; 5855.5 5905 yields 1.10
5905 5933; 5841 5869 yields 1.03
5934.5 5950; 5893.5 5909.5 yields 1.15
